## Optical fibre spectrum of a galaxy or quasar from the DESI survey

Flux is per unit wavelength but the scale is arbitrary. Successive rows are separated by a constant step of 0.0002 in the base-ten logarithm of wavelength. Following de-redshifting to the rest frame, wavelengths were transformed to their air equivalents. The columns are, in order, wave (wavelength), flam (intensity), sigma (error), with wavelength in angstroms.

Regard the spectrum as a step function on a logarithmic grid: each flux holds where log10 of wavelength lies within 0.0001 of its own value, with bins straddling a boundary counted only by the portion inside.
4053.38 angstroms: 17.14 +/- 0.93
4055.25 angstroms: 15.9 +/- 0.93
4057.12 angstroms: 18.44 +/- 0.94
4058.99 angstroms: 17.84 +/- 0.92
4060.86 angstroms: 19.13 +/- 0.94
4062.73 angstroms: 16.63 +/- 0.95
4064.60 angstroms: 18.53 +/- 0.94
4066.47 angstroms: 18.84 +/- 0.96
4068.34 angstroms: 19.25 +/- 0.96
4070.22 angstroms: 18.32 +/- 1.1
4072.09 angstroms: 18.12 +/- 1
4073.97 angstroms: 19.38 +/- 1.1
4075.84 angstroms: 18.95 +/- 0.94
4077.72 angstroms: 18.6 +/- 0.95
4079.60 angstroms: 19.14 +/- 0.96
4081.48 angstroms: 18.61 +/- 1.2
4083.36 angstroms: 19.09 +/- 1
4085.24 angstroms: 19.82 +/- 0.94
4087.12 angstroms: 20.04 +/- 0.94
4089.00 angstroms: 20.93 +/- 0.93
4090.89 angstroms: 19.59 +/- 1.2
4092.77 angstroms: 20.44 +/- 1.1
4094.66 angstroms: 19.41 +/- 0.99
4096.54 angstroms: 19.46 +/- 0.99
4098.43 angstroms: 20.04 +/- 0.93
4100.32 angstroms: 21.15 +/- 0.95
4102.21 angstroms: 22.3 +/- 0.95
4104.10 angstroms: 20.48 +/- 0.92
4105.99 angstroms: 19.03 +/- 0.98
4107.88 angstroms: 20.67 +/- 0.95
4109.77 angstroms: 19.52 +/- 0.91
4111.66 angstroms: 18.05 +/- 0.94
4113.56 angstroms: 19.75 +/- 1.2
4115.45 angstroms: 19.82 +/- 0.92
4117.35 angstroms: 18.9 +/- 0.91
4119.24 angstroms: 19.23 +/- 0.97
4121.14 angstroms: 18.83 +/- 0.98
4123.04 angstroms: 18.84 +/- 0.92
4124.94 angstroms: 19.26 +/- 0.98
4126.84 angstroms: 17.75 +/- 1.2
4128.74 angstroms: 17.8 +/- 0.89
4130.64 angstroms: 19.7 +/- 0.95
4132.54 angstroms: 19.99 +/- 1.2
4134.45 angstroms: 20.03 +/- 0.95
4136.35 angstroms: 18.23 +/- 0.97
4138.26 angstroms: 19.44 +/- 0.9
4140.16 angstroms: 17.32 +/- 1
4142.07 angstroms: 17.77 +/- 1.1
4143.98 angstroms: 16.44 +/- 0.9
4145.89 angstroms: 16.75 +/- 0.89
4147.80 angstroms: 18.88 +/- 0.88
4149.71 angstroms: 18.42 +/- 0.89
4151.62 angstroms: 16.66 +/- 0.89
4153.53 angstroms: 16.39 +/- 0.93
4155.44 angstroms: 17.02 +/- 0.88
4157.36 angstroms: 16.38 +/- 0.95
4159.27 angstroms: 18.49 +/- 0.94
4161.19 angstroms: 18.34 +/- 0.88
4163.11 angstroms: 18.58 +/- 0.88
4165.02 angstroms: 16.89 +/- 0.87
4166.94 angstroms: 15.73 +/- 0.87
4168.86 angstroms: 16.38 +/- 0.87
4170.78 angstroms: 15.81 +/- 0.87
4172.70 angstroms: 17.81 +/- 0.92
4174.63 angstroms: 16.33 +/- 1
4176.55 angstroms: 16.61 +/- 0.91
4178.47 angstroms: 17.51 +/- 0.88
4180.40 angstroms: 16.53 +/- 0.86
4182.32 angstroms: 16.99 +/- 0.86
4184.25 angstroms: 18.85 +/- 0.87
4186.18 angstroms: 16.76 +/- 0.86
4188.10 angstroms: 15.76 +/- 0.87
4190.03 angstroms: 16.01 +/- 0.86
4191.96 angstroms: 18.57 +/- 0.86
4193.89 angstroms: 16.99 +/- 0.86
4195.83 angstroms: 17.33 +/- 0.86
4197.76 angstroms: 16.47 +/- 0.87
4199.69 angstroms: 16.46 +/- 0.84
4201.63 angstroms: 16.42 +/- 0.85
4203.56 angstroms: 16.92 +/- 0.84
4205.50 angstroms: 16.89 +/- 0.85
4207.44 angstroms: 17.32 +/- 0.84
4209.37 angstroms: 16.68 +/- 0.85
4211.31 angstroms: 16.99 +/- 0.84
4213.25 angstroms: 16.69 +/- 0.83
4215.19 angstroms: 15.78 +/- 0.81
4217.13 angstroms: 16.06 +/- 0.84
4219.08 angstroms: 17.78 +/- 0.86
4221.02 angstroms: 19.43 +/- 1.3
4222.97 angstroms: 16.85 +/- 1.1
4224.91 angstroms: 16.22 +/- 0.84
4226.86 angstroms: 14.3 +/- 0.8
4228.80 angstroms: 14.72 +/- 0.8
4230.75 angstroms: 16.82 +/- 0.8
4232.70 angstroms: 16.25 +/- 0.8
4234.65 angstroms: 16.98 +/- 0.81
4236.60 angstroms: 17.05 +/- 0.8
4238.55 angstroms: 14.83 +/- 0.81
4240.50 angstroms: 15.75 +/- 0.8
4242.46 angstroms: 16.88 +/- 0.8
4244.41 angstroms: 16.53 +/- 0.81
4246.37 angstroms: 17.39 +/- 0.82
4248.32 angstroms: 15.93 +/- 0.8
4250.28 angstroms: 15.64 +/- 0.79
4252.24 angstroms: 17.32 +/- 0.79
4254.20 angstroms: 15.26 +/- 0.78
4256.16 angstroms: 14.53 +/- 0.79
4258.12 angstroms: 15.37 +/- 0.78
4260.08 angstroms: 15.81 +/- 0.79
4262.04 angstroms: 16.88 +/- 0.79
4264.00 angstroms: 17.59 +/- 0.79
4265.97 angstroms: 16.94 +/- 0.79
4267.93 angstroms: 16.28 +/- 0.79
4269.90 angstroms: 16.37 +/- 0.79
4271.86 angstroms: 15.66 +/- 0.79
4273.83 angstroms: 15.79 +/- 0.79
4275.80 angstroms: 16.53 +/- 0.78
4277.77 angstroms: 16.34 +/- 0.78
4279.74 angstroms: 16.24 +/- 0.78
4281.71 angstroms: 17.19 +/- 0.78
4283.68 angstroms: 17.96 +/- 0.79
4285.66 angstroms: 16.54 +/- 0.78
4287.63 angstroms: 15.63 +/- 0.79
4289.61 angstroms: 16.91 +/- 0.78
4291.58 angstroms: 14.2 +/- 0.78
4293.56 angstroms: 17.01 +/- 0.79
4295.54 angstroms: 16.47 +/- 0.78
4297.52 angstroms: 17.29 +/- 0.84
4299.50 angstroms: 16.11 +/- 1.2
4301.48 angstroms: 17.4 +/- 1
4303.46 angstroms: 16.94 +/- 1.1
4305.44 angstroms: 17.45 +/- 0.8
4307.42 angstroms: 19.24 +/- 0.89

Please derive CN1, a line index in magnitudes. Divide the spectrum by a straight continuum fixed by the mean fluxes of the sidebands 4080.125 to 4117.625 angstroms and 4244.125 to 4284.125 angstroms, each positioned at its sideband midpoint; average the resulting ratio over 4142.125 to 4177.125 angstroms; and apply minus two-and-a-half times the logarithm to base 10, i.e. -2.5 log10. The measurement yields 0.09 mag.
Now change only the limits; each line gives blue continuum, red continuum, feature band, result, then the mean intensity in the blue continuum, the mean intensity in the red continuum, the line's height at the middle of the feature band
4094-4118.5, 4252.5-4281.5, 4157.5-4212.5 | 0.07 mag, 19.9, 16.2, 18.1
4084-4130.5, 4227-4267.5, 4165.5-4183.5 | 0.08 mag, 19.6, 16.2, 18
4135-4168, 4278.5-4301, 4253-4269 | 0.04 mag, 17.5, 16.5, 16.7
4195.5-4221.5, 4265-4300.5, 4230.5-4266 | 0.02 mag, 16.9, 16.4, 16.6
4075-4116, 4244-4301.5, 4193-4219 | 0.06 mag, 19.8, 16.4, 17.6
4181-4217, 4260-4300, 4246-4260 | 0.05 mag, 16.9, 16.5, 16.6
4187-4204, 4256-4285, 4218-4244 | 0.01 mag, 16.8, 16.4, 16.6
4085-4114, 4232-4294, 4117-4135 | 0.02 mag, 20.1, 16.3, 19.4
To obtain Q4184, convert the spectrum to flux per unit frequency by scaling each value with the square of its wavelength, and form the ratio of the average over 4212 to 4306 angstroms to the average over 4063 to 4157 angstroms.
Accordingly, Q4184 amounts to 0.93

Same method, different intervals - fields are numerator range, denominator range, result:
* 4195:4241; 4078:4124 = 0.89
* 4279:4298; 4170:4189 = 1.03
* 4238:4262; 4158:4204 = 0.97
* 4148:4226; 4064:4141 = 0.92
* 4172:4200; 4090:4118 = 0.89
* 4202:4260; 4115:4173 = 0.95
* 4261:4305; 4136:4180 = 1.02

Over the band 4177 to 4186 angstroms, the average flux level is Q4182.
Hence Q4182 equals 17.4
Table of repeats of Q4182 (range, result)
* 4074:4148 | 19.2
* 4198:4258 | 16.4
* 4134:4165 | 17.8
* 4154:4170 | 17.2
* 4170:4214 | 16.9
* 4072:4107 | 19.8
